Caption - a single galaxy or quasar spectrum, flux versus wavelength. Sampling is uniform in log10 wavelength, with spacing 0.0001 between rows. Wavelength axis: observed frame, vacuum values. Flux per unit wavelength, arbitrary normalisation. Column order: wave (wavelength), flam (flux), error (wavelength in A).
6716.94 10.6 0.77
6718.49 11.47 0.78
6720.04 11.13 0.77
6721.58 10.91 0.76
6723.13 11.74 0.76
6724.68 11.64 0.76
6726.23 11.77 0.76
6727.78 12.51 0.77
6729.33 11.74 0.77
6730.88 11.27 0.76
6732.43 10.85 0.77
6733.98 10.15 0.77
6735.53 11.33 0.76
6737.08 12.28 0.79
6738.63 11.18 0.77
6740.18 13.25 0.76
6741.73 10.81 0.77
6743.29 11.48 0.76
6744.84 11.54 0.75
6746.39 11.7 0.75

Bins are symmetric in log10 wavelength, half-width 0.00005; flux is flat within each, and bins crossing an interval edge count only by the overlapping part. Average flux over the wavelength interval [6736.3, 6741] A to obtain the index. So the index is 12.2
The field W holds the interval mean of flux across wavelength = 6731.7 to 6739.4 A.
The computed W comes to 11.2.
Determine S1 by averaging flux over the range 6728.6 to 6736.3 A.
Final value 11.1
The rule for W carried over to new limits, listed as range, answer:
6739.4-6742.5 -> 12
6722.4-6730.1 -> 11.9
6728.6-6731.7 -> 11.5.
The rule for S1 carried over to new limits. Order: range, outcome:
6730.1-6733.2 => 11.1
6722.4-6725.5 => 11.7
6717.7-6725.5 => 11.4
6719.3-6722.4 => 11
